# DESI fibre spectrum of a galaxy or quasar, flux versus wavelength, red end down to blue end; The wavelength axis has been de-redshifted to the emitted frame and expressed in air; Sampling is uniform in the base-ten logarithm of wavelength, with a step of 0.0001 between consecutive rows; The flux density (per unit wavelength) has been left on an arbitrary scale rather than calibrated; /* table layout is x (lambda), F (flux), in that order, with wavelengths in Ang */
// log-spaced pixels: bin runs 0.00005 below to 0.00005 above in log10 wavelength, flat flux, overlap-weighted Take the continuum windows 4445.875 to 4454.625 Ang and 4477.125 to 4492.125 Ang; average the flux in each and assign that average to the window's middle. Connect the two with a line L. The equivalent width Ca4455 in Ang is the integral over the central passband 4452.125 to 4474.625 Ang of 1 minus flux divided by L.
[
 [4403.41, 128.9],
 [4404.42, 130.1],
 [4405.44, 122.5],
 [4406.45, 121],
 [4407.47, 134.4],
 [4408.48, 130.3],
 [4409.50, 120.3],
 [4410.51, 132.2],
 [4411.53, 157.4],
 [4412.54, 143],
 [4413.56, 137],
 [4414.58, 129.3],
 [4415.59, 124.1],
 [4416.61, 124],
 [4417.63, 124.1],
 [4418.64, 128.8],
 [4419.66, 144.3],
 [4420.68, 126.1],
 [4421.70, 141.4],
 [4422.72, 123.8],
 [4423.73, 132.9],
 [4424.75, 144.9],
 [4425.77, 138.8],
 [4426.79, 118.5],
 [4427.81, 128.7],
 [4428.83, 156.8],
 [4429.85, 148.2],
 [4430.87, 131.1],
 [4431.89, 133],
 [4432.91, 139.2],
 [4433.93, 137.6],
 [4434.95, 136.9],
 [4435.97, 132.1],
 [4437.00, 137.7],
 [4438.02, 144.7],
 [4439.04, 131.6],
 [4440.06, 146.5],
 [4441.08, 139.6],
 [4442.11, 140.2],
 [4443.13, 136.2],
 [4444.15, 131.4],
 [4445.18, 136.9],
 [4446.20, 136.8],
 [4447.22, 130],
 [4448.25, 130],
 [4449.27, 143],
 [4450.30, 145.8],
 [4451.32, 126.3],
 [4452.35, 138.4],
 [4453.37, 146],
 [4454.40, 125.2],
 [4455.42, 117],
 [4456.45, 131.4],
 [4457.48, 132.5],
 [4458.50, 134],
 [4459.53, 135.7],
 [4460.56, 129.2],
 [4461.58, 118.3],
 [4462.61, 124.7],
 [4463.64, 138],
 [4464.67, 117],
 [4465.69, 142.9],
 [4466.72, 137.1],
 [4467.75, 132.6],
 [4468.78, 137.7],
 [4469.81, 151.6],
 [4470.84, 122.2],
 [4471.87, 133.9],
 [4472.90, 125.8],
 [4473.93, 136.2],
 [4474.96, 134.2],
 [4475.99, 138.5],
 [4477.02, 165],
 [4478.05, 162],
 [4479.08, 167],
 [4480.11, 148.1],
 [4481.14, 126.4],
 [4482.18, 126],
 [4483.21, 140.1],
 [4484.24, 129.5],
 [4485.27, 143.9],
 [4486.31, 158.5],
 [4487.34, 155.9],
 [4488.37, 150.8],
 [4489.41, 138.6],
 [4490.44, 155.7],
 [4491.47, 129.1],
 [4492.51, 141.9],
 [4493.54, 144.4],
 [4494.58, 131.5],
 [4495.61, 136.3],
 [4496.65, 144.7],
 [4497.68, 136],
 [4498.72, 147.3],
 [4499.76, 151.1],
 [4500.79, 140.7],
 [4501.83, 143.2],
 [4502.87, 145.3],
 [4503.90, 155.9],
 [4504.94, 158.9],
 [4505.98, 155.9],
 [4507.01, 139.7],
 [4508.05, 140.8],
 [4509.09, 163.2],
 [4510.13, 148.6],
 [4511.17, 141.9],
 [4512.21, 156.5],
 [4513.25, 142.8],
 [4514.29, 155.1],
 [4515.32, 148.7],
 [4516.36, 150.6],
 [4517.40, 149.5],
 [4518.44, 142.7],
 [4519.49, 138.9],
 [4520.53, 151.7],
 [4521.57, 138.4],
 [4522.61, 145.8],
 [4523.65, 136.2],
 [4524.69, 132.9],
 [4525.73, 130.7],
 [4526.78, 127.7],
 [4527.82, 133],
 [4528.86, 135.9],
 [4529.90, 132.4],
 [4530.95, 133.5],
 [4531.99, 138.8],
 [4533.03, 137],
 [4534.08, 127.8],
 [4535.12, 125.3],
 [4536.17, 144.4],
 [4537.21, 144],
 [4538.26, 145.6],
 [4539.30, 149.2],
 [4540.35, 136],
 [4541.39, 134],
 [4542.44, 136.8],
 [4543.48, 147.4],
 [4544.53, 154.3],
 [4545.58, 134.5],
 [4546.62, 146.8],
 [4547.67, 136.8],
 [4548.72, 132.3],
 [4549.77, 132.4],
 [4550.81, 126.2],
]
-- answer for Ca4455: 1.2 Ang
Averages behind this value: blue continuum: 136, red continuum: 146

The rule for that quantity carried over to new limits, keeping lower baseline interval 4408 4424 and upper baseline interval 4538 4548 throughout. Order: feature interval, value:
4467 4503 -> -1.1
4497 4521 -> -1.4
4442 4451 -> -0.1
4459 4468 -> 0.4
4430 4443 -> -0.4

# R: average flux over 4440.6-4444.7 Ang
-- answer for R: 137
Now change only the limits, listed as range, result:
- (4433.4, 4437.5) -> 136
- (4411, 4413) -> 150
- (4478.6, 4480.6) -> 158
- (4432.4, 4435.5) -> 138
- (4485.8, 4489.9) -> 151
